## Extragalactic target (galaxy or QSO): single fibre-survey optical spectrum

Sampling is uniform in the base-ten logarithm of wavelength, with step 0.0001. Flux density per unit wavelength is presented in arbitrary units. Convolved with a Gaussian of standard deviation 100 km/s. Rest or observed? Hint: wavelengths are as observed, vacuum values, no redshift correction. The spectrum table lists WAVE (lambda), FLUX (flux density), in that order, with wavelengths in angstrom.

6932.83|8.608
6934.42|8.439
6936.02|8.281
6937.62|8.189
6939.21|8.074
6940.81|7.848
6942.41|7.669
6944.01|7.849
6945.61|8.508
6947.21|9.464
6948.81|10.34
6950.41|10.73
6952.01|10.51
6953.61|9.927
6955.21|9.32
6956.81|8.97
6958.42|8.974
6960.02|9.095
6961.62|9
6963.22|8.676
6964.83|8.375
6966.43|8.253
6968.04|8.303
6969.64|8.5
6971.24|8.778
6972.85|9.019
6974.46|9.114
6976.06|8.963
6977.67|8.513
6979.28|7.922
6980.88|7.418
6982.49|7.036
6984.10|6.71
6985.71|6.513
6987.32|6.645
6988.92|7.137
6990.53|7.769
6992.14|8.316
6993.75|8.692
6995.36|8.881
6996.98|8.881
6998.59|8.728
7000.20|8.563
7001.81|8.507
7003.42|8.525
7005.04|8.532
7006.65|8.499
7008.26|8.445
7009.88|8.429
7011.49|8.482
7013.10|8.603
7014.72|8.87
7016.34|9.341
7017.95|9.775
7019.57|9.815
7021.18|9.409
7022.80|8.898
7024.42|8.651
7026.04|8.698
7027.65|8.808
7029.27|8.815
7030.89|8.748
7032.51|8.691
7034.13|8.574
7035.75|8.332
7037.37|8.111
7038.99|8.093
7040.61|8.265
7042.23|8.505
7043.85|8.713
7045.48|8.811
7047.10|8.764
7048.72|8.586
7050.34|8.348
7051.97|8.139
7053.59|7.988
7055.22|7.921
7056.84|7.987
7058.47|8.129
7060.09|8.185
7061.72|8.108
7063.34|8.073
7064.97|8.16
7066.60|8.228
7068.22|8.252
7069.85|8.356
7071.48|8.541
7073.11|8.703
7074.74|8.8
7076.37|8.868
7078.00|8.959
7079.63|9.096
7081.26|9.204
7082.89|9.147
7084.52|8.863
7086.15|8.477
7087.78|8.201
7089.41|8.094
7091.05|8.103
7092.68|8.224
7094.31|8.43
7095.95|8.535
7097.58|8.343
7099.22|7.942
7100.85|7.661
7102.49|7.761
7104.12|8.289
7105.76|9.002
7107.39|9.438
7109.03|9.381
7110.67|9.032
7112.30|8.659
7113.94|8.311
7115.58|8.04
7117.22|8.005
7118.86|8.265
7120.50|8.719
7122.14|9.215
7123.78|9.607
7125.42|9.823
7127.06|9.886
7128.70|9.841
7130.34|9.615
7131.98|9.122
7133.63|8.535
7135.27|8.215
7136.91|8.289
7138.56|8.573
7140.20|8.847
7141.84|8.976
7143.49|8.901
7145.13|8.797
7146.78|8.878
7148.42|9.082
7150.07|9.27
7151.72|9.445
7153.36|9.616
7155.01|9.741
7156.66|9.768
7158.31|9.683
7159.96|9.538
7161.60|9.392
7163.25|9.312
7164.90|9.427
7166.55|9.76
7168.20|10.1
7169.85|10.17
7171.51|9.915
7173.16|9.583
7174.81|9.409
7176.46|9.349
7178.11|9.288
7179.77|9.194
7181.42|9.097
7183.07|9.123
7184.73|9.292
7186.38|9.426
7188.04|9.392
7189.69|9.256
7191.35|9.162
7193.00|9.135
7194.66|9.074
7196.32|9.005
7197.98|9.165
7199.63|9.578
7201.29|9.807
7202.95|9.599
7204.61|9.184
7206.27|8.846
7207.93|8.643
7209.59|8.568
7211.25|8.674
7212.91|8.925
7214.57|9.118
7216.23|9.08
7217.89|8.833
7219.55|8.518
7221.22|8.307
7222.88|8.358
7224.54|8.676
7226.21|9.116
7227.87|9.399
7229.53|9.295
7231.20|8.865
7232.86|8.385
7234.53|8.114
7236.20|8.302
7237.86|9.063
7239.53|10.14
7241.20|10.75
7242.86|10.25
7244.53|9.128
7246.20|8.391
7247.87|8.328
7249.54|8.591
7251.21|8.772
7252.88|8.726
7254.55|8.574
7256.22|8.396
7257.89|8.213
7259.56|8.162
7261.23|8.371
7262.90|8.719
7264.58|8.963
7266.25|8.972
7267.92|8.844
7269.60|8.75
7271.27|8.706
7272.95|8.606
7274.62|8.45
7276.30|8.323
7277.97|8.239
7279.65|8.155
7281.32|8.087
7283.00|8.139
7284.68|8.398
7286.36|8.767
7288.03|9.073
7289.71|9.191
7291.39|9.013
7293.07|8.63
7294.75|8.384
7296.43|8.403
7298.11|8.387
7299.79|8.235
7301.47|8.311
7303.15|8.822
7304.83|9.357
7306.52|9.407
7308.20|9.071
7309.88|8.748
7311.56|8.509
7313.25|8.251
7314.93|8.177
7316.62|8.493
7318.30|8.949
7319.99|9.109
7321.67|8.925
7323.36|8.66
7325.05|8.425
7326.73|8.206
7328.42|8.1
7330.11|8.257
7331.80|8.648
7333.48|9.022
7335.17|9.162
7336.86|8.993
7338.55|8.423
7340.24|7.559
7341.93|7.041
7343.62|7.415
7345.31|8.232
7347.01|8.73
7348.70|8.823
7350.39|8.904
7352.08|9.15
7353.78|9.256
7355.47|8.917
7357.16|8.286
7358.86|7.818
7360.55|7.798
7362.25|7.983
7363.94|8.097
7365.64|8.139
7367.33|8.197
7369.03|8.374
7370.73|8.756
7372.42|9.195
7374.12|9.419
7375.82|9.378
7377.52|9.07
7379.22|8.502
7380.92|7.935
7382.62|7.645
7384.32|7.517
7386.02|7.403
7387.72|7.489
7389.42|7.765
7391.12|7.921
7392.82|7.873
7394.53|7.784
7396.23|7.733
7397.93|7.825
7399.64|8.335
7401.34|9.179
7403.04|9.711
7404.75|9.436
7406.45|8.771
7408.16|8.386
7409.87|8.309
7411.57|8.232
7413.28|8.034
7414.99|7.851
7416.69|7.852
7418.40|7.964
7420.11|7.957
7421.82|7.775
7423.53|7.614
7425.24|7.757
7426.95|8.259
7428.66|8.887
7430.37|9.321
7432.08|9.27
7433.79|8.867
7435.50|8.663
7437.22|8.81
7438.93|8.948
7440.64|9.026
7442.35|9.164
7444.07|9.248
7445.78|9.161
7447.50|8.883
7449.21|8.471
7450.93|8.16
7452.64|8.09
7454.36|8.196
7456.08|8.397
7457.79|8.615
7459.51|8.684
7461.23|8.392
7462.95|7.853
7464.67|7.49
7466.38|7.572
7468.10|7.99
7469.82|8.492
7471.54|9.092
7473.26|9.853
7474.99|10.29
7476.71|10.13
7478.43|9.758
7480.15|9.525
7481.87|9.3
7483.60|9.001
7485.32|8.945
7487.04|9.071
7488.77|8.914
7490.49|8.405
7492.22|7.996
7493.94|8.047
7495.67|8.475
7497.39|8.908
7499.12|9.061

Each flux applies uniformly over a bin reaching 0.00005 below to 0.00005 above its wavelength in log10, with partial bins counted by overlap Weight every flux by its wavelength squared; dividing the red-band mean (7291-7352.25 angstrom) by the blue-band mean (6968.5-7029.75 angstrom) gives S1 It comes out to 1.11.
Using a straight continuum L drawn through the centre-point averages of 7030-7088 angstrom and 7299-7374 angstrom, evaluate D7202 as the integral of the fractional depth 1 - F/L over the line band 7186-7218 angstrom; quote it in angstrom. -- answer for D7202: -2.34 angstrom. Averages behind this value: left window 8.47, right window 8.53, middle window 9.13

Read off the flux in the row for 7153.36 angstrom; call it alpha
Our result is 9.616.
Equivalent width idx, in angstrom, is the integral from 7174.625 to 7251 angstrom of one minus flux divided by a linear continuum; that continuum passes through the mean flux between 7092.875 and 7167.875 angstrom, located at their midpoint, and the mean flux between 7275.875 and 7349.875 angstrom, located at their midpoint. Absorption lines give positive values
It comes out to -2.6 angstrom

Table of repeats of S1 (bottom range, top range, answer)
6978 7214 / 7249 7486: 1.05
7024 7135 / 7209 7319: 1.07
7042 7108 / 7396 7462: 1.11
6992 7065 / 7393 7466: 1.10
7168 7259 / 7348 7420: 0.96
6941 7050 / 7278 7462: 1.09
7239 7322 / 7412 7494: 1.04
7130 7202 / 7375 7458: 0.97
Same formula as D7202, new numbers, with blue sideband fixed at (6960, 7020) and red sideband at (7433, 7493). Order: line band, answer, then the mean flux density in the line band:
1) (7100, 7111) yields -0.19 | 8.63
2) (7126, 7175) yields -4.59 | 9.32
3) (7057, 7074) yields 0.38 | 8.26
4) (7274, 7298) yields 0.34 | 8.51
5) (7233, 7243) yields -0.82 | 9.31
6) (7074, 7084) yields -0.64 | 9.01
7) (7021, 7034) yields -0.58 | 8.8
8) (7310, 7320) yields 0.13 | 8.55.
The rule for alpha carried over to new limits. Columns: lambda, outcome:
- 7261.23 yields 8.371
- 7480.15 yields 9.525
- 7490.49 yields 8.405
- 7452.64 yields 8.09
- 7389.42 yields 7.765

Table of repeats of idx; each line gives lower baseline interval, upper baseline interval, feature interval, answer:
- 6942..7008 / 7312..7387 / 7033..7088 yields 0.4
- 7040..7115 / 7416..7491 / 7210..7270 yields -1.9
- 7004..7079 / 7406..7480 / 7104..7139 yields -1.4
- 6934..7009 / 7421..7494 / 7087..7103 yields 0.8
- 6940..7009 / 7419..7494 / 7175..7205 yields -2.4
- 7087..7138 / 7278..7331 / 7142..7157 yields -1.0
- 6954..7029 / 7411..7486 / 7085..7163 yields -2.7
